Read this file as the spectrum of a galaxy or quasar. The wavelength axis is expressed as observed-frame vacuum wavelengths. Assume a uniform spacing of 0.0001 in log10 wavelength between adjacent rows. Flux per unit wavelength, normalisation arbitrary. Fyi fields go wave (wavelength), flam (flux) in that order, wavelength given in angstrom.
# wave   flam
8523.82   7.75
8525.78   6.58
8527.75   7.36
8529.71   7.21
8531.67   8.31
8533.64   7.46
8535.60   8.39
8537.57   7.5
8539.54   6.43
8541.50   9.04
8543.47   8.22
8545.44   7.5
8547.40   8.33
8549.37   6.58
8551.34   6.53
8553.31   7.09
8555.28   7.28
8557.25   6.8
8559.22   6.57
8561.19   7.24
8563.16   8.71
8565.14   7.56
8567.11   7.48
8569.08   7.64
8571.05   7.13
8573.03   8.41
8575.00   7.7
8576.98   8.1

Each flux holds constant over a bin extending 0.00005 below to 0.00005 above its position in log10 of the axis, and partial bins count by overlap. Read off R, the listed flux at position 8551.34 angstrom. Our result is 6.53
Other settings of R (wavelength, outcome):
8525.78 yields 6.58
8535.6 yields 8.39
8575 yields 7.7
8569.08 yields 7.64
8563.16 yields 8.71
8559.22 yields 6.57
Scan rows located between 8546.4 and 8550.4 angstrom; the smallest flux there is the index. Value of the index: 6.58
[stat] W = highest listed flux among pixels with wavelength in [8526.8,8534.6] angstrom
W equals 8.31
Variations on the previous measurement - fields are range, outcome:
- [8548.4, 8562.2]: 7.28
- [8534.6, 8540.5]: 8.39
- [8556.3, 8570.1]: 8.71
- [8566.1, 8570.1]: 7.64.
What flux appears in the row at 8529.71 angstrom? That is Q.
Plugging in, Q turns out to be 7.21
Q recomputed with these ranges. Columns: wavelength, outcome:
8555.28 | 7.28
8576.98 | 8.1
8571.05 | 7.13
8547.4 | 8.33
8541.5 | 9.04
